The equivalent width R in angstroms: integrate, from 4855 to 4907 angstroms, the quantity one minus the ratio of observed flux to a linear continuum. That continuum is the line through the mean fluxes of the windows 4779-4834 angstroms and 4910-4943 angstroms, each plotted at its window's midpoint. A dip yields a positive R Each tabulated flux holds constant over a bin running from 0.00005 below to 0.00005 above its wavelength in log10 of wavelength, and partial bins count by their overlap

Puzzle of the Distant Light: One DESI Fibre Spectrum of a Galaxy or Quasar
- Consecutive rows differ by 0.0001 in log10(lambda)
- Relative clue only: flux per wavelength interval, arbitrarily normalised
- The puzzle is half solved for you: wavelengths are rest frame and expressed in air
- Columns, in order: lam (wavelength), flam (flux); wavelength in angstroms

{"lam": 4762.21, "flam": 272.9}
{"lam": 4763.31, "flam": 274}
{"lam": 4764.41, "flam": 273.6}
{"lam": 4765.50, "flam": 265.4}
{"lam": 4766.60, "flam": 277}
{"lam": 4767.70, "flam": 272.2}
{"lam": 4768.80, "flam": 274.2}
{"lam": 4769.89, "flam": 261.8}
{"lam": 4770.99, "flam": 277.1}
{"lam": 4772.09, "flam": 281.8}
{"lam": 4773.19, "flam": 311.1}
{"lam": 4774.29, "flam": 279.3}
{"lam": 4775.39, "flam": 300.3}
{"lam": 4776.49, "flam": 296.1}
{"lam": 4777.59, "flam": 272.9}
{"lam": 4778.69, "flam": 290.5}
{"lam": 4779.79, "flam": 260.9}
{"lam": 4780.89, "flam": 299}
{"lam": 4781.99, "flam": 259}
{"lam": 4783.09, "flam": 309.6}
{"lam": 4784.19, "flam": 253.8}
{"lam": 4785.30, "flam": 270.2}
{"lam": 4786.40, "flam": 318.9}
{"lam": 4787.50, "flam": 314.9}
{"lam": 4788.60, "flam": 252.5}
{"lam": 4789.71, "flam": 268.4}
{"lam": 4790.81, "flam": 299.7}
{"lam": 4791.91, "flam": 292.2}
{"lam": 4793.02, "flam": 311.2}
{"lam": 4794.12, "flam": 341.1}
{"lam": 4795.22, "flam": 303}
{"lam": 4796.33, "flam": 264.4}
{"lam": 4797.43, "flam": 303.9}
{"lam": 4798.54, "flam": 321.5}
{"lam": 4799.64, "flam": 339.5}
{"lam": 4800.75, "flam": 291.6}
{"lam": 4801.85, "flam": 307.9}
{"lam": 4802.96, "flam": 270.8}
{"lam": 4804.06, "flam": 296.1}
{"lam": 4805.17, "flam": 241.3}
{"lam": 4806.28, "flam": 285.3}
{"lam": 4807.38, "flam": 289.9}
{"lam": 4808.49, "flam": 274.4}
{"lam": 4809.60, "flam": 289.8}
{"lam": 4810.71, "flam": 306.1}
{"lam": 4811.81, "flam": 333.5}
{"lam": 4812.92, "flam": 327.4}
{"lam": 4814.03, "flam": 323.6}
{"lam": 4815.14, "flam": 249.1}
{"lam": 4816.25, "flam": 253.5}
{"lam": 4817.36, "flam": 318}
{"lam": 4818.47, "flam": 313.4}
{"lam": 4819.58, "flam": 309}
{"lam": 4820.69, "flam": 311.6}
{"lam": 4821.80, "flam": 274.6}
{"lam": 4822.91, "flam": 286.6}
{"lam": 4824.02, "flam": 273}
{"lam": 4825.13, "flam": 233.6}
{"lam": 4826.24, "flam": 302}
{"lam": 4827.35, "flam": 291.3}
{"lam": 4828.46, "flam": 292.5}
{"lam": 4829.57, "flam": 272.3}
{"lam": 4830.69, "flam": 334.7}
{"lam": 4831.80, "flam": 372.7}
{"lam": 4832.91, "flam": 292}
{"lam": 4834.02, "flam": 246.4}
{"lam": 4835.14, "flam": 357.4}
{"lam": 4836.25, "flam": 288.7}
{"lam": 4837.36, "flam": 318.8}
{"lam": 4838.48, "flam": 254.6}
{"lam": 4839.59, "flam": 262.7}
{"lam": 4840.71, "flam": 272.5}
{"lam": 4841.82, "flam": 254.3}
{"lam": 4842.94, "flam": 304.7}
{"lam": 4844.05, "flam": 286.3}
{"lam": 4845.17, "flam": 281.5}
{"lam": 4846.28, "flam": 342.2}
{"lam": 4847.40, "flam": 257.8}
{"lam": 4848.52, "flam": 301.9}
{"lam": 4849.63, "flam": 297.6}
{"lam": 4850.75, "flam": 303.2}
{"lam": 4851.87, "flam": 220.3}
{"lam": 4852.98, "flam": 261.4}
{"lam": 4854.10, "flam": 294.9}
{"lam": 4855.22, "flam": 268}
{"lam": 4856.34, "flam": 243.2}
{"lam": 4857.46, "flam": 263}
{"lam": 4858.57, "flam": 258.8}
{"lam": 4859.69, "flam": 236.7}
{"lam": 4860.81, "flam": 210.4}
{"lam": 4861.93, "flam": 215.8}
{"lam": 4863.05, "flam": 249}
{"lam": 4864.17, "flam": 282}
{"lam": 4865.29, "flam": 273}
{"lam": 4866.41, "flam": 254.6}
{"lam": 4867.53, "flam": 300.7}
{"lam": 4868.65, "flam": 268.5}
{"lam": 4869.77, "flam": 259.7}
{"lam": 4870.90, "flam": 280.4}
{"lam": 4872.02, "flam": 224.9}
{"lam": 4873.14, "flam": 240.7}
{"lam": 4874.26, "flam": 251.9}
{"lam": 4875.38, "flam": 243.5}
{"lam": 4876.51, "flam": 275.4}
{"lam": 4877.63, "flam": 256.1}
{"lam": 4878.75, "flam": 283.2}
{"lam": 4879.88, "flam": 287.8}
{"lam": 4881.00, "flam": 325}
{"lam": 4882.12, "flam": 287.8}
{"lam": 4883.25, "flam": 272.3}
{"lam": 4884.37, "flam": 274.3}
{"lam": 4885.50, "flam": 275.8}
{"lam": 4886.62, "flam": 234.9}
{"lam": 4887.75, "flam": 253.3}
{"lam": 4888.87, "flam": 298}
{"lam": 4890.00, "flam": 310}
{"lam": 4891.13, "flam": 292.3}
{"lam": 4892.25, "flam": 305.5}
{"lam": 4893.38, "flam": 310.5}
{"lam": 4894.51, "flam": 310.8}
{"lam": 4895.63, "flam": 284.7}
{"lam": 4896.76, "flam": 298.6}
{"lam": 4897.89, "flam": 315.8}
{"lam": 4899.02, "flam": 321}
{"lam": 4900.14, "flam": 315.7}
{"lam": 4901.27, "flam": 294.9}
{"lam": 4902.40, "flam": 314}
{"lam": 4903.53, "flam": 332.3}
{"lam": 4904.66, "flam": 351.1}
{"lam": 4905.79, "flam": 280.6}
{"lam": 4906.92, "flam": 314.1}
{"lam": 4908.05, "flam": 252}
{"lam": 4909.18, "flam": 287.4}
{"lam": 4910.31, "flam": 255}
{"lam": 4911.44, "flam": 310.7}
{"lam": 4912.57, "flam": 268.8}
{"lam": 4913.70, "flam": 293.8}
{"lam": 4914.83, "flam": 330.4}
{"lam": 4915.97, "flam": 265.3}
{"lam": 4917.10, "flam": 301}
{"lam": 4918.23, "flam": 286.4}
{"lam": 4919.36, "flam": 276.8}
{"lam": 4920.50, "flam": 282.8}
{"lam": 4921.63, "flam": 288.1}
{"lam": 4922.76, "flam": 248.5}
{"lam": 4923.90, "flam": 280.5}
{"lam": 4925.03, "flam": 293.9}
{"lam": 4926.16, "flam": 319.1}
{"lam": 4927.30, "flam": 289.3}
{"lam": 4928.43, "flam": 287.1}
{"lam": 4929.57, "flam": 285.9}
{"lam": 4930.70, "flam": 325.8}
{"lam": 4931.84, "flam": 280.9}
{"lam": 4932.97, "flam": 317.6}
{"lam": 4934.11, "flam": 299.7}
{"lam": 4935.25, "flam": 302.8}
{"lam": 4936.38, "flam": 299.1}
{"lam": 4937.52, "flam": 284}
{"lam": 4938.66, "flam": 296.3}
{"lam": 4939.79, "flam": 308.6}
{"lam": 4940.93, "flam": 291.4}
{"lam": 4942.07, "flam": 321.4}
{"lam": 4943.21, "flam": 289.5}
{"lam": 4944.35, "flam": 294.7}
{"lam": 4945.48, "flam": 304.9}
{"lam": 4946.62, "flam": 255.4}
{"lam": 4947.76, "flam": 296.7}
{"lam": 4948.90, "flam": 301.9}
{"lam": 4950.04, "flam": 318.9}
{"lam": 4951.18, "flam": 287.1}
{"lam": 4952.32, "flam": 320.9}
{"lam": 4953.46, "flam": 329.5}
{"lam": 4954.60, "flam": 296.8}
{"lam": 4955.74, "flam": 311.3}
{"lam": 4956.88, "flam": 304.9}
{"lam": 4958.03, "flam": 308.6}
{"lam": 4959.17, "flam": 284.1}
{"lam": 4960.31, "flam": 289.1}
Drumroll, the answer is 2.6 angstroms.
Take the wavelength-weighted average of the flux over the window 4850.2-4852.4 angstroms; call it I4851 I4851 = 262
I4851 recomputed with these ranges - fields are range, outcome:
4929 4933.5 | 303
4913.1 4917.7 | 297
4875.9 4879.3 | 271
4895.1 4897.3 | 291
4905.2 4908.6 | 283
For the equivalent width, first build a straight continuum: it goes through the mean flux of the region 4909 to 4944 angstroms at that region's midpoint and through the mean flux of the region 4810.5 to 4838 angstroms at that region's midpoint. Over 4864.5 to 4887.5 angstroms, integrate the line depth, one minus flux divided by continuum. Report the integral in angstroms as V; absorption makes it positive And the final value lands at 2.1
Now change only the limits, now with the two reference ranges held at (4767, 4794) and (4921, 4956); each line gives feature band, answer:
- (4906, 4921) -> 0.5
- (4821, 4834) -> -0.1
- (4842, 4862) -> 1.4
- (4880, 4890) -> 0.5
